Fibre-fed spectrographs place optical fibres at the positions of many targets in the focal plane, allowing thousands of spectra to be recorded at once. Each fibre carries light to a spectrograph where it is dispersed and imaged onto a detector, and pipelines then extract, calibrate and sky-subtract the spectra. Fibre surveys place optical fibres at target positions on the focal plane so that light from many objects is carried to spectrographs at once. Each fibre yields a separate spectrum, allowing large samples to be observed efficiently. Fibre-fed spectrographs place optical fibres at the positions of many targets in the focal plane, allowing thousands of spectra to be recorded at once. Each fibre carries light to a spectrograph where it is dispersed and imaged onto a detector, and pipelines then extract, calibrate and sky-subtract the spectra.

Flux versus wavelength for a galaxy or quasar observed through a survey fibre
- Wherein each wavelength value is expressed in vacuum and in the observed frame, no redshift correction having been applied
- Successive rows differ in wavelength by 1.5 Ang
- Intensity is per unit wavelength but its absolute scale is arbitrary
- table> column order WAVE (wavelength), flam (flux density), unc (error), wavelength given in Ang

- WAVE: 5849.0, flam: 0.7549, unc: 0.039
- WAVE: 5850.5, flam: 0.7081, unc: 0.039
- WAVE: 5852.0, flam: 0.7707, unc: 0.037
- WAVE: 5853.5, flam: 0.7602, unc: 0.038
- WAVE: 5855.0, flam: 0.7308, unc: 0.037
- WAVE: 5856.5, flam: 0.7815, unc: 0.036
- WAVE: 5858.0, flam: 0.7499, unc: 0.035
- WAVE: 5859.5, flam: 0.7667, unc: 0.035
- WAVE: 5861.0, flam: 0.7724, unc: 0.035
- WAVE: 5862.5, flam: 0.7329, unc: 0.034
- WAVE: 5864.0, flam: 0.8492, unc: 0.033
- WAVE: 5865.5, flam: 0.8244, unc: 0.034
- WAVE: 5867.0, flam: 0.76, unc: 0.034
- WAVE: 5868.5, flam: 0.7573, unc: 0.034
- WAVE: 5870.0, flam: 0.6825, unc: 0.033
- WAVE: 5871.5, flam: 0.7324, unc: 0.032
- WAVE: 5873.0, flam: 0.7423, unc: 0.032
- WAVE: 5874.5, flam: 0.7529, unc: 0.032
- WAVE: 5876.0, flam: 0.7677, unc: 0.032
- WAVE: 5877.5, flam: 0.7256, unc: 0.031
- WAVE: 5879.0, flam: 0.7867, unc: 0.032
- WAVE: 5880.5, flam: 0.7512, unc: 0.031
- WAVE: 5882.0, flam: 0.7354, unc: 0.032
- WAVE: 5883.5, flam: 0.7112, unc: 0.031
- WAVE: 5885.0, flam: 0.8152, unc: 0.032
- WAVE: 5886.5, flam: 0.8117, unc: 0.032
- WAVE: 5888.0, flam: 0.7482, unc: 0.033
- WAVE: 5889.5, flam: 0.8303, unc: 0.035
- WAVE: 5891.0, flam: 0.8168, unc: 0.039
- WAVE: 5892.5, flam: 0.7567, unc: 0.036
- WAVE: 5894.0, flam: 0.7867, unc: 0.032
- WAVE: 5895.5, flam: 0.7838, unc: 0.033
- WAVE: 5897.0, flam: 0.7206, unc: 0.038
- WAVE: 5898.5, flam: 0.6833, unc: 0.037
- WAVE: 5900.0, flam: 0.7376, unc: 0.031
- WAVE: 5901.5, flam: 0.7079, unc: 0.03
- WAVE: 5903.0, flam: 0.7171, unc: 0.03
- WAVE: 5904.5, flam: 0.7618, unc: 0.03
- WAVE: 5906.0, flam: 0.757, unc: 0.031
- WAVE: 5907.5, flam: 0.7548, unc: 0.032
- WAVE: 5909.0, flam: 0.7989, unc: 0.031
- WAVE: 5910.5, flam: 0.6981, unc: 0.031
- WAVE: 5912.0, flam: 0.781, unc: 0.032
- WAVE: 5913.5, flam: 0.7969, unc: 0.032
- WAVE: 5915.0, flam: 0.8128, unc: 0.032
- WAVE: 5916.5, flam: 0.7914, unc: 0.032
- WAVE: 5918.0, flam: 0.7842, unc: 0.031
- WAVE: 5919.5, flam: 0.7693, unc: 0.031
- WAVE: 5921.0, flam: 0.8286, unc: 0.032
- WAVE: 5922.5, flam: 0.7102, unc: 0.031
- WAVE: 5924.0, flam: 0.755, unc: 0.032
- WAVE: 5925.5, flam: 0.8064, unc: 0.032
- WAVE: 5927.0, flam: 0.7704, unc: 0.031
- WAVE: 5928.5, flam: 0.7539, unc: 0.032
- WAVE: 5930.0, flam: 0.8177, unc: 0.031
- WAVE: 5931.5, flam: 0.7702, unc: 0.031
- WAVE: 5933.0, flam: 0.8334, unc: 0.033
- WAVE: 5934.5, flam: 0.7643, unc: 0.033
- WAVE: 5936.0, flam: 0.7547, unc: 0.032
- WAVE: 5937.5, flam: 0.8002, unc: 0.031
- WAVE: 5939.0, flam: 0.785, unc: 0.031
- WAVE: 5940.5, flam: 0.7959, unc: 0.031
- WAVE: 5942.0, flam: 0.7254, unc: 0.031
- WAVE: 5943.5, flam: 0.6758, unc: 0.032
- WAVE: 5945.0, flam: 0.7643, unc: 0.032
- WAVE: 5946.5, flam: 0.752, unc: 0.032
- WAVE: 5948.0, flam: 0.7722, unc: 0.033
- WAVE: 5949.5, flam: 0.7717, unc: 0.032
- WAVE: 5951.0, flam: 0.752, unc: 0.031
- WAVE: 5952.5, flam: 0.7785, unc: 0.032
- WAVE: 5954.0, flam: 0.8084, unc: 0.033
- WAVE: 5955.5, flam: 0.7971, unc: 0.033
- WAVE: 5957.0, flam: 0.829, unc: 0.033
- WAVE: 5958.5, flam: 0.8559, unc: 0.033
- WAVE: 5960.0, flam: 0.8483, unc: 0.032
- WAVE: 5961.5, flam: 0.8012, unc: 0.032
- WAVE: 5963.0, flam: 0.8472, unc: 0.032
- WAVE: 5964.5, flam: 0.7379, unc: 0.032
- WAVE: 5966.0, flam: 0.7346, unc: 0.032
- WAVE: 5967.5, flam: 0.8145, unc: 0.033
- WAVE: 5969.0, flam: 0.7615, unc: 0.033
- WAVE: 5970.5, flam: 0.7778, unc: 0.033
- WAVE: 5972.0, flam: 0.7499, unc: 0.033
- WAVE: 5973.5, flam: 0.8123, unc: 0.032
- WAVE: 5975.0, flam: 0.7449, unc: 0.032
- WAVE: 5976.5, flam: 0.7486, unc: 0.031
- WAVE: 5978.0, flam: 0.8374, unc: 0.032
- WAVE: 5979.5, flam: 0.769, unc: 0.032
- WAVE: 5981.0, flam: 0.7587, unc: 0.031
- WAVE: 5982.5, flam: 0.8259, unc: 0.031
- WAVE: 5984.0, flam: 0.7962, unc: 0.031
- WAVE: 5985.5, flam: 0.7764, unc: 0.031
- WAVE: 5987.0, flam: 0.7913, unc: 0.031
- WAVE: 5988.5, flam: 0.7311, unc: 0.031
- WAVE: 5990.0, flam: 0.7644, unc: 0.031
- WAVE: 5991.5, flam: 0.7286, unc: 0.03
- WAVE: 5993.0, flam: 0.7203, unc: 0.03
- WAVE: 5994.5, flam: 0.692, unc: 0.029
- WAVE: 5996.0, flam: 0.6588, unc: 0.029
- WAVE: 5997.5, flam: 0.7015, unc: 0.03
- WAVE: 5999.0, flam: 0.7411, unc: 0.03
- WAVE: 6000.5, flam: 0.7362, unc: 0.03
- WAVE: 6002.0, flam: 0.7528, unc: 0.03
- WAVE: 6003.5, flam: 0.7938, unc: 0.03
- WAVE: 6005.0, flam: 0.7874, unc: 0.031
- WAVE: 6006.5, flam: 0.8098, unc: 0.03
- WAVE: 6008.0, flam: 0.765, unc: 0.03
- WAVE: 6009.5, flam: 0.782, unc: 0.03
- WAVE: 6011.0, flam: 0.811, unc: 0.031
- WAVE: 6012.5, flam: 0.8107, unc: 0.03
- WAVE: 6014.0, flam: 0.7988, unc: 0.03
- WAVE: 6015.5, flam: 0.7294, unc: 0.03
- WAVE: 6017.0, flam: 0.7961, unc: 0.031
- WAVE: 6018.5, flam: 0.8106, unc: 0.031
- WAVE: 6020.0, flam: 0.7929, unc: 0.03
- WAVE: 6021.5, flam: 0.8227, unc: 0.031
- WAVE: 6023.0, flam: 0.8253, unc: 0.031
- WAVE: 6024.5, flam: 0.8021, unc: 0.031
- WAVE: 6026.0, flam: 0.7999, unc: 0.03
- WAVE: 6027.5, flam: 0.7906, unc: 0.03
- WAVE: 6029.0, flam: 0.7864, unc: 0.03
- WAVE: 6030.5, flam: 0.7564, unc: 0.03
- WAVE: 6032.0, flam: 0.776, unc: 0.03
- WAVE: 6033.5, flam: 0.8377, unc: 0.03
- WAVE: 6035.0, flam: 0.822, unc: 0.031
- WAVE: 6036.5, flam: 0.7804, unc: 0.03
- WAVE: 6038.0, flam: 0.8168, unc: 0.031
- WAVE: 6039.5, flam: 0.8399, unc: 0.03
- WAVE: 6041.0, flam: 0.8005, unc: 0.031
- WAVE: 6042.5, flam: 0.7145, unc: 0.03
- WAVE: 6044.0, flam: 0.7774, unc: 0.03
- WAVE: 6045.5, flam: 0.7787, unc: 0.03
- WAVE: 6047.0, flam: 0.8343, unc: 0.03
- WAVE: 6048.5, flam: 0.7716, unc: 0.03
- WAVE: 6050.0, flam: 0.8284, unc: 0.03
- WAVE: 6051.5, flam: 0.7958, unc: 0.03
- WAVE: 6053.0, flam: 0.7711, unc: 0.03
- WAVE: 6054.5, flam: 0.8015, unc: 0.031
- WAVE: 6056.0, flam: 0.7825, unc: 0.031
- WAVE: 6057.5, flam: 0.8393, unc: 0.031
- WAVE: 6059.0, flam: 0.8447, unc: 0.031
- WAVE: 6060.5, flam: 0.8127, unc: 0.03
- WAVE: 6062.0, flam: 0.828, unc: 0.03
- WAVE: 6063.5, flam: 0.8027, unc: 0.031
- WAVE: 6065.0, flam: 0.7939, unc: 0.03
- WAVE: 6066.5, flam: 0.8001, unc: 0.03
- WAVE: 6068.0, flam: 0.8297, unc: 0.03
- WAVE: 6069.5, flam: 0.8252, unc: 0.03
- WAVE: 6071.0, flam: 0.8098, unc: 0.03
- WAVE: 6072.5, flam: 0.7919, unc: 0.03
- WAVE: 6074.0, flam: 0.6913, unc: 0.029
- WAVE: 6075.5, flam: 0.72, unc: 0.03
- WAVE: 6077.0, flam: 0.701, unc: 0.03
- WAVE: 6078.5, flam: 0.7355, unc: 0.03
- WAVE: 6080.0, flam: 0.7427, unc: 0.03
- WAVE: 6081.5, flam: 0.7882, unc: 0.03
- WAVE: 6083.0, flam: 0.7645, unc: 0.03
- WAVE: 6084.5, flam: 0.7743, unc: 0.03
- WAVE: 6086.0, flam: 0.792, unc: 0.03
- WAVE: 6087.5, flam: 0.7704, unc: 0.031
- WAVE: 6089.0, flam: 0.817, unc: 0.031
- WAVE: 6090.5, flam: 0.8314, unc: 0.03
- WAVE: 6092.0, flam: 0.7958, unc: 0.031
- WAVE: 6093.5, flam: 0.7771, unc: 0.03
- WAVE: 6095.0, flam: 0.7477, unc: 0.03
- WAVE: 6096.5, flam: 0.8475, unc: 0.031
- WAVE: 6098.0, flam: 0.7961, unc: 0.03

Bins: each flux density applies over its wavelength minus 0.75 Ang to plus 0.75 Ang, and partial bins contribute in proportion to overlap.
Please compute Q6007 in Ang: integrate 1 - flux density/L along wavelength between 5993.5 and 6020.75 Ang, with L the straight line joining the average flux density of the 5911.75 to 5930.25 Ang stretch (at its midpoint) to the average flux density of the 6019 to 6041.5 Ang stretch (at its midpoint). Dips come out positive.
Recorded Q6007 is 1.2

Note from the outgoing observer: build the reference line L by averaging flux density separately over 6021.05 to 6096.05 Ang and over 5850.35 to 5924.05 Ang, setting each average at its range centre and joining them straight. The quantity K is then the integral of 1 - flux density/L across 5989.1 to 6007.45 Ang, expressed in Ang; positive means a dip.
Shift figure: 0.9 Ang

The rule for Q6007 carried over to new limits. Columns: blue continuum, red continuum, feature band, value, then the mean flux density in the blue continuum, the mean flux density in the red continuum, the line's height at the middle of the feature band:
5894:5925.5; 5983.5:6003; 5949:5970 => -1.38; 0.759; 0.738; 0.746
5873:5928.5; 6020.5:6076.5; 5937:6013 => 0.83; 0.764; 0.797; 0.781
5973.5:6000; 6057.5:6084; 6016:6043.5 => -1.04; 0.754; 0.783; 0.769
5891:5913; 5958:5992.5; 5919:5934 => -0.42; 0.749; 0.782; 0.76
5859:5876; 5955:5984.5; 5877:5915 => 0.48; 0.761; 0.792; 0.77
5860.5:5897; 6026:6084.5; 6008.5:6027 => -0.32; 0.767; 0.789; 0.784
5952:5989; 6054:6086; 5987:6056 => 0.72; 0.79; 0.785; 0.787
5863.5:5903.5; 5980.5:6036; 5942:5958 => -0.04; 0.759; 0.775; 0.768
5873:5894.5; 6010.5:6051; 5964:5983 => 0.28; 0.77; 0.797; 0.786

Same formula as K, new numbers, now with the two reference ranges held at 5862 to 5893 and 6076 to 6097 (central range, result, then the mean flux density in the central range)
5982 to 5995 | 0.2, 0.758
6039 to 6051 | -0.3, 0.792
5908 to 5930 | -0.2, 0.777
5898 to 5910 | 0.4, 0.74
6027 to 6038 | -0.3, 0.794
